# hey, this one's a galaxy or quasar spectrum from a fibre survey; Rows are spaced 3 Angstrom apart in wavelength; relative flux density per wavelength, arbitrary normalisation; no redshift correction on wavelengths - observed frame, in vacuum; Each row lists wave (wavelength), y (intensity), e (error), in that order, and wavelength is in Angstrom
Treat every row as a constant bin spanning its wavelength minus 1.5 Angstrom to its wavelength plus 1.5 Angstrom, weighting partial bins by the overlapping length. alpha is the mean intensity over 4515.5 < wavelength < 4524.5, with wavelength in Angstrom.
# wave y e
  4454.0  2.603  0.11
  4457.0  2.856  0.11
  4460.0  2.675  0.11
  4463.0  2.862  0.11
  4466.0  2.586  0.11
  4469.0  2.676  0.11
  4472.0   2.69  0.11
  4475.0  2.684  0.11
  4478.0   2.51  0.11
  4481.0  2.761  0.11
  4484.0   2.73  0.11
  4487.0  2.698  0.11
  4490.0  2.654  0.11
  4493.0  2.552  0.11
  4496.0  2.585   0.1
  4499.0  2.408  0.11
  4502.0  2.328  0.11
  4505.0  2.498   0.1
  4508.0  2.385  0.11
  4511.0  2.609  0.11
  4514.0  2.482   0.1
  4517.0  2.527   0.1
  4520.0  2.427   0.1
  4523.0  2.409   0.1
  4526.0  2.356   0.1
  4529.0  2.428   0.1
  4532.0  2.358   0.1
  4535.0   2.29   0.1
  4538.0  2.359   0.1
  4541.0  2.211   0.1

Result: 2.45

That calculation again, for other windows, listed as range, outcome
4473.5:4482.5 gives 2.65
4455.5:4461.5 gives 2.77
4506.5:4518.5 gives 2.5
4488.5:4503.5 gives 2.51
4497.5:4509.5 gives 2.4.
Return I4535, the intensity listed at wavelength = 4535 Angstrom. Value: 2.29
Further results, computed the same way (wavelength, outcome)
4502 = 2.328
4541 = 2.211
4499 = 2.408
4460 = 2.675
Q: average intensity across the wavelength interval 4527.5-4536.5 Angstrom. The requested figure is 2.36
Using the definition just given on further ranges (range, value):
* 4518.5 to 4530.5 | 2.4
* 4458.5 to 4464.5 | 2.77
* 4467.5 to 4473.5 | 2.68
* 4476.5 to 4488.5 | 2.67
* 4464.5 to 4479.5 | 2.63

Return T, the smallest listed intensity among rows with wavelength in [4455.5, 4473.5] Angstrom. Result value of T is 2.586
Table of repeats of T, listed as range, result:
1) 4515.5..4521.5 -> 2.427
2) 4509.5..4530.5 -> 2.356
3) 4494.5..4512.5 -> 2.328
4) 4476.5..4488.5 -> 2.51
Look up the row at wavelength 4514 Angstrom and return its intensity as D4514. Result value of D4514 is 2.482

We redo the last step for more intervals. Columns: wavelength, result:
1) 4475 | 2.684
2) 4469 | 2.676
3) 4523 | 2.409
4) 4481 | 2.761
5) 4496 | 2.585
